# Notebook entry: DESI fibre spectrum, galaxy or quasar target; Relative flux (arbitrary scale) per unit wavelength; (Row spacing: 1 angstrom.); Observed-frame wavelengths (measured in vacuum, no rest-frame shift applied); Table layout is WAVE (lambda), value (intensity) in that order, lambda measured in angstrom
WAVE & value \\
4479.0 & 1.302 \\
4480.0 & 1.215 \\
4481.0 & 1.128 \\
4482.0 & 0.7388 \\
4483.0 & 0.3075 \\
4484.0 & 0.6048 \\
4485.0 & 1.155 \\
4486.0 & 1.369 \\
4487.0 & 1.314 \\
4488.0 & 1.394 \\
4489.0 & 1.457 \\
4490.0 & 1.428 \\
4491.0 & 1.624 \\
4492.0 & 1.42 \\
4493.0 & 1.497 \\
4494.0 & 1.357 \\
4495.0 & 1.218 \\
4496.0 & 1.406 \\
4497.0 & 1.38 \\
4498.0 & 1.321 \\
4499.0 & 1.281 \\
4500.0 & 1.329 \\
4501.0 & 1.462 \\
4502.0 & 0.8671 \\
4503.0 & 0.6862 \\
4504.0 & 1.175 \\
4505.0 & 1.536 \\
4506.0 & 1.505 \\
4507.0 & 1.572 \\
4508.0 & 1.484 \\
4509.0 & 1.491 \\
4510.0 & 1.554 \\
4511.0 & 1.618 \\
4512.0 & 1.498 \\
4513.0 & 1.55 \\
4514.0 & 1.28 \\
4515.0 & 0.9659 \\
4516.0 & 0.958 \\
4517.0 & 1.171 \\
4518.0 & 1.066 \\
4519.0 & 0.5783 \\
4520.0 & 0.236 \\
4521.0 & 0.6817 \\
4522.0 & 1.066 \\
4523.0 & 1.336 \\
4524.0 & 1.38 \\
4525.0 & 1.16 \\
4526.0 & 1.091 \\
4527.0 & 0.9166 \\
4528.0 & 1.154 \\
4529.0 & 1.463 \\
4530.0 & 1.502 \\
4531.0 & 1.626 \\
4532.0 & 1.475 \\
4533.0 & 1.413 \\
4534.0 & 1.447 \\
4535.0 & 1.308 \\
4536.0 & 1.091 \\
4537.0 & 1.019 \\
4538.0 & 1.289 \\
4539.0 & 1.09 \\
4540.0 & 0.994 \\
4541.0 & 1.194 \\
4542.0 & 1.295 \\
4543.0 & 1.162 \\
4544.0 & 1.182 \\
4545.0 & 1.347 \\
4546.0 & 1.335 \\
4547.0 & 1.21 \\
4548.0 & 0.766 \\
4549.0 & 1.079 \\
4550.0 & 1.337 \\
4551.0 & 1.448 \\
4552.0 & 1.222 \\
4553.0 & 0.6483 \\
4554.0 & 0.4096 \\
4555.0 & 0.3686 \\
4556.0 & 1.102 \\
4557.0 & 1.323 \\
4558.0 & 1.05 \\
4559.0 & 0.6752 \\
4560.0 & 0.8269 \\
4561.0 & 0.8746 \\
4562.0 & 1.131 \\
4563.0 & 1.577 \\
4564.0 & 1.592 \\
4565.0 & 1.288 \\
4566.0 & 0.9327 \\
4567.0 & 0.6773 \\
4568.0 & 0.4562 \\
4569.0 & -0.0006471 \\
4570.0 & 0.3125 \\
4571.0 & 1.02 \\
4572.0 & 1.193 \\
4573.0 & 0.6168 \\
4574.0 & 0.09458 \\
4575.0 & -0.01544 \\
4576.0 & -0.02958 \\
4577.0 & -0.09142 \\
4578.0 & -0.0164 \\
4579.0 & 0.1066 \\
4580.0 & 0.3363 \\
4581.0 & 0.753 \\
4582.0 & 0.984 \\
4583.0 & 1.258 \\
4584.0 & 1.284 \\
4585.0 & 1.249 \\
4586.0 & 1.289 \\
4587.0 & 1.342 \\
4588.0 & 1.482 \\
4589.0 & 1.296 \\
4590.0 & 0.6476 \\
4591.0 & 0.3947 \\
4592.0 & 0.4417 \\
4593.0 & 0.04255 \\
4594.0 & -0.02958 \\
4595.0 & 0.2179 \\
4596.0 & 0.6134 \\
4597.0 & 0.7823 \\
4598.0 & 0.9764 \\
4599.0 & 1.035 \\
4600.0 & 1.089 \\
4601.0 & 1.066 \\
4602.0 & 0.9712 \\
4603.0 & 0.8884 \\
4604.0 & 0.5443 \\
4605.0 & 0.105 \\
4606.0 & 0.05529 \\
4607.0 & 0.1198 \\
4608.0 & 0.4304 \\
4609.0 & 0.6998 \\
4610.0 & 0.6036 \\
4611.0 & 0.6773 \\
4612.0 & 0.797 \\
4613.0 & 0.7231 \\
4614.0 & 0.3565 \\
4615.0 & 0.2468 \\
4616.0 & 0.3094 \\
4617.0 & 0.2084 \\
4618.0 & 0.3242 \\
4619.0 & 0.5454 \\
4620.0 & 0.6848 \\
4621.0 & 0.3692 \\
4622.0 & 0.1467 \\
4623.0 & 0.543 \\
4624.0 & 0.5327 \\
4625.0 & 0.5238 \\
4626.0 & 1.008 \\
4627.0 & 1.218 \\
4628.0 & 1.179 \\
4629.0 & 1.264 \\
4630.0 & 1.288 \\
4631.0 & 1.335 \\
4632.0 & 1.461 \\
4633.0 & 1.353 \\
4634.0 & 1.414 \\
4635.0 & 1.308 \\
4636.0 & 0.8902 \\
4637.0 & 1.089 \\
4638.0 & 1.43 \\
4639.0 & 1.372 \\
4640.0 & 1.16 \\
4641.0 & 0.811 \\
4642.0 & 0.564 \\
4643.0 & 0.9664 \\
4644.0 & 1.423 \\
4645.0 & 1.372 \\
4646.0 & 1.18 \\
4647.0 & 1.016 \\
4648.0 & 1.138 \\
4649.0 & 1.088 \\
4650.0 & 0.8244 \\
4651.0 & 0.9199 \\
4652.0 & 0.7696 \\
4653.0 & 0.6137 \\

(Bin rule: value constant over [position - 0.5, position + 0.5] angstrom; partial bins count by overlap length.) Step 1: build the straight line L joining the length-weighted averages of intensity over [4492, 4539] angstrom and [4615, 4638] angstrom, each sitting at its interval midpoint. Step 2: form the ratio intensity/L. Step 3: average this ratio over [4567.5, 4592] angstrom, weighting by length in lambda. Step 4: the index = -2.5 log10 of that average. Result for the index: 0.467 mag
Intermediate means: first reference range 1.25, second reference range 0.862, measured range 0.661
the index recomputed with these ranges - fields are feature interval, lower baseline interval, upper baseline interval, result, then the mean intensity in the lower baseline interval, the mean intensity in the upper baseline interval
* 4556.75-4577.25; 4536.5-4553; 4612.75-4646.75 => 0.44 mag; 1.17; 0.902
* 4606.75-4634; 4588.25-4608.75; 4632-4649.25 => 0.27 mag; 0.597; 1.16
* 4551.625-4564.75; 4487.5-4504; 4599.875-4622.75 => -0.13 mag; 1.32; 0.511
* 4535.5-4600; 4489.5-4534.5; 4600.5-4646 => 0.22 mag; 1.27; 0.812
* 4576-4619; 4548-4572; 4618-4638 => 0.45 mag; 0.93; 0.951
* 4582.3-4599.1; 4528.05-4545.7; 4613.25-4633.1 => 0.13 mag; 1.29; 0.732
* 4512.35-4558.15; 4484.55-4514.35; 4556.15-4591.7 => -0.04 mag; 1.38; 0.798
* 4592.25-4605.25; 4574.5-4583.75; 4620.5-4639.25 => 0.01 mag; 0.39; 1.03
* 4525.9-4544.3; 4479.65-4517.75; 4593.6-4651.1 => -0.10 mag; 1.27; 0.815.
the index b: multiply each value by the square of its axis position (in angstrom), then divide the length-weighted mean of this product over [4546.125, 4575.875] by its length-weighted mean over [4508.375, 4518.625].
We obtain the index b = 0.67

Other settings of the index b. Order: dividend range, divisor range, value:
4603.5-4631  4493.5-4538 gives 0.50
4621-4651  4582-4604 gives 1.23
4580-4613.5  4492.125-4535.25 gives 0.61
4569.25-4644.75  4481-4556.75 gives 0.65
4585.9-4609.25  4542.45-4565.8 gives 0.64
